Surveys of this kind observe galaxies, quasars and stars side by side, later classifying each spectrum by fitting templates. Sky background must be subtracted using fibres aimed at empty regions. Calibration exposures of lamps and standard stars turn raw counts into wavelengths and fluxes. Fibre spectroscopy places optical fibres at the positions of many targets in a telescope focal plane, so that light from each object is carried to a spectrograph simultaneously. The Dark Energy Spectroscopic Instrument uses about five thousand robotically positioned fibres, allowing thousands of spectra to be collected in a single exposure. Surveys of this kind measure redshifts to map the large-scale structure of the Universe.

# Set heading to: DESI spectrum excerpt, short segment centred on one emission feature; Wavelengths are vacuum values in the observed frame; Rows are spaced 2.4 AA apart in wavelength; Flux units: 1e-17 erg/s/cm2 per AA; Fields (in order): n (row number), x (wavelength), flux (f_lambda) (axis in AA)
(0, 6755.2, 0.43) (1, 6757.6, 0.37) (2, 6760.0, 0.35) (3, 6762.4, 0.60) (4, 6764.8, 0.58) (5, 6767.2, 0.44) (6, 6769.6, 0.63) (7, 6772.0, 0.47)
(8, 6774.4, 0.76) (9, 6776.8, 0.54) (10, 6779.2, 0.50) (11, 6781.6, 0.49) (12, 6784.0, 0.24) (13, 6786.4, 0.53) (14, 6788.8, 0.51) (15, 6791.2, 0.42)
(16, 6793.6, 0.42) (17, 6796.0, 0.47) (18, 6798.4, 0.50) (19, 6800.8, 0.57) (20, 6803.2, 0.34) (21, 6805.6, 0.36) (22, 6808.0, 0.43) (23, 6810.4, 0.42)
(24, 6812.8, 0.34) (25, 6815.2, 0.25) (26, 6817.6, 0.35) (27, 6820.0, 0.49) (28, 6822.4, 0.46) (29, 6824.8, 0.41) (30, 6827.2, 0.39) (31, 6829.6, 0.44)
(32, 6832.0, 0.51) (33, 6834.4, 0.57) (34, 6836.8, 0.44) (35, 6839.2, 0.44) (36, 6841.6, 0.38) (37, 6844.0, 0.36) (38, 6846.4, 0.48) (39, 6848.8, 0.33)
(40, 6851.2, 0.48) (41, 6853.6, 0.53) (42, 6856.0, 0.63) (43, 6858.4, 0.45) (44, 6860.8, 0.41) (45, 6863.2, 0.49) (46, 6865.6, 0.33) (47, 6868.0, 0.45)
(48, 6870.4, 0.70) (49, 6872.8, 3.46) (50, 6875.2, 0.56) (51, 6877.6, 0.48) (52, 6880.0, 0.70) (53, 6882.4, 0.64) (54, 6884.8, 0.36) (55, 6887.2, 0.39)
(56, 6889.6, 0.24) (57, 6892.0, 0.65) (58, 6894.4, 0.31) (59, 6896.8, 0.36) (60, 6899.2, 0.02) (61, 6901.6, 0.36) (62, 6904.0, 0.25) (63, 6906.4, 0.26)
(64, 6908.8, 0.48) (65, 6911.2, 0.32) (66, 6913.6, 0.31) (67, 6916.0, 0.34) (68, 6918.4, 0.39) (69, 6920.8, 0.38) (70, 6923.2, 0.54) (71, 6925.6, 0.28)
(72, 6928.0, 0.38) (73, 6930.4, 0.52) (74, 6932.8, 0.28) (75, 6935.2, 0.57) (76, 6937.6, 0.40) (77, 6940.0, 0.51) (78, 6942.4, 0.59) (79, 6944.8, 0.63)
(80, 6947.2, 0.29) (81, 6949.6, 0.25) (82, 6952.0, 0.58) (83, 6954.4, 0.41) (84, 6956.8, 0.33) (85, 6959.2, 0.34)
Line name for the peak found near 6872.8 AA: H-alpha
